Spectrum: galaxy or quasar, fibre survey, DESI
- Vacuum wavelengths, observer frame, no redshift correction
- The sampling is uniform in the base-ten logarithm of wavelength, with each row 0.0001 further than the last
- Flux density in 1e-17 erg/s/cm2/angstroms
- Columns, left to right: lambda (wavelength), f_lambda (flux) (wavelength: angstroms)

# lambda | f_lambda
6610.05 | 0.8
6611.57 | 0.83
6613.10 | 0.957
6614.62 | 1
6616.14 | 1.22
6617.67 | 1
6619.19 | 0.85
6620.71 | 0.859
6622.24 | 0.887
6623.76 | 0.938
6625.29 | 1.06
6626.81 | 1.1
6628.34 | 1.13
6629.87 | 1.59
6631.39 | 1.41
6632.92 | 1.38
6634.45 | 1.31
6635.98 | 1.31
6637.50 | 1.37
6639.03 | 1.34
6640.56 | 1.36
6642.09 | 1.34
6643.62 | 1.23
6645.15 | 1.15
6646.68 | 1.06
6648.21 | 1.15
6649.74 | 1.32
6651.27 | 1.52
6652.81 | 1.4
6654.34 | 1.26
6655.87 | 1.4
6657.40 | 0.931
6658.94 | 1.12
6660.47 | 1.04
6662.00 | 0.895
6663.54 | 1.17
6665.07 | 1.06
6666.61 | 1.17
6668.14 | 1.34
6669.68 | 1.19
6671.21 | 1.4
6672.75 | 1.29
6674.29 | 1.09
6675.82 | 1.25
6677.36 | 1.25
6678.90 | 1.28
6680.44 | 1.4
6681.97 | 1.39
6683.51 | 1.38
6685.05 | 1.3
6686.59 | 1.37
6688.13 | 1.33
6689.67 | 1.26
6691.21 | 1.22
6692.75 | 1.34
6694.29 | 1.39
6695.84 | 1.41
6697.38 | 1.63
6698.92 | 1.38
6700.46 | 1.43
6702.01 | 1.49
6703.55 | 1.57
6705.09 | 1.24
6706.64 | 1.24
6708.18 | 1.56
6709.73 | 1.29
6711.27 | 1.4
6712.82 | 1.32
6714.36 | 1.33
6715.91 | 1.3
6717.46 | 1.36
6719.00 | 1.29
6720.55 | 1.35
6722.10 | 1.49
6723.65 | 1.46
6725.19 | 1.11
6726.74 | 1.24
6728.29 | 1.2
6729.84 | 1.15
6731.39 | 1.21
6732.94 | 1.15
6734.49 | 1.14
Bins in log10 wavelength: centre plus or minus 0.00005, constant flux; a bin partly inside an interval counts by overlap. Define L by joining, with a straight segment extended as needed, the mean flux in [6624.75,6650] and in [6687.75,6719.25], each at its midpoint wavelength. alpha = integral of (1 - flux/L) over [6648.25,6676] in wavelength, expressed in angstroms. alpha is 2.1 angstroms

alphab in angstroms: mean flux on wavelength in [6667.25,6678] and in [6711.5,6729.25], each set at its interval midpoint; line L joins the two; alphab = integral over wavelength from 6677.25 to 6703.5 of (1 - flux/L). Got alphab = -1.99 angstroms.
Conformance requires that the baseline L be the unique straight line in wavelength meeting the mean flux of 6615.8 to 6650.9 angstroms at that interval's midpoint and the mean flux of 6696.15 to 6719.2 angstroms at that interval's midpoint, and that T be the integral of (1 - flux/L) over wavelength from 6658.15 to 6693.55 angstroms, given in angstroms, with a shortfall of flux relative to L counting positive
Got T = 1.8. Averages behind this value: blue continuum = 1.19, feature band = 1.24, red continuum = 1.39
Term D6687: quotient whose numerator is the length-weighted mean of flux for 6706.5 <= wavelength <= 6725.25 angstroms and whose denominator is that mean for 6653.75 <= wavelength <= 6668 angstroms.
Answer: 1.2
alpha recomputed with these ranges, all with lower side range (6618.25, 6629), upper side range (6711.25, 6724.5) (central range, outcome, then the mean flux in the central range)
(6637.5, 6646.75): -1.9 angstroms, 1.27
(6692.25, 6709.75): -1.7 angstroms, 1.42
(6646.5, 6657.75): -1.9 angstroms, 1.28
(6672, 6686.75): -1.1 angstroms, 1.3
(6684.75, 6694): -0.5 angstroms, 1.31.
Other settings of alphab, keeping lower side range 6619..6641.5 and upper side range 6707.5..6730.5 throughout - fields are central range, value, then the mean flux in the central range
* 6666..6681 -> 0.0 angstroms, 1.27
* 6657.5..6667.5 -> 1.4 angstroms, 1.07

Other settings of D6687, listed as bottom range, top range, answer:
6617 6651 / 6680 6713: 1.16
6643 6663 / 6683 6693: 1.10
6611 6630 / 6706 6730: 1.30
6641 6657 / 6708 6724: 1.07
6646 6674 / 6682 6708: 1.14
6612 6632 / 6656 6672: 1.07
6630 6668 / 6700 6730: 1.08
